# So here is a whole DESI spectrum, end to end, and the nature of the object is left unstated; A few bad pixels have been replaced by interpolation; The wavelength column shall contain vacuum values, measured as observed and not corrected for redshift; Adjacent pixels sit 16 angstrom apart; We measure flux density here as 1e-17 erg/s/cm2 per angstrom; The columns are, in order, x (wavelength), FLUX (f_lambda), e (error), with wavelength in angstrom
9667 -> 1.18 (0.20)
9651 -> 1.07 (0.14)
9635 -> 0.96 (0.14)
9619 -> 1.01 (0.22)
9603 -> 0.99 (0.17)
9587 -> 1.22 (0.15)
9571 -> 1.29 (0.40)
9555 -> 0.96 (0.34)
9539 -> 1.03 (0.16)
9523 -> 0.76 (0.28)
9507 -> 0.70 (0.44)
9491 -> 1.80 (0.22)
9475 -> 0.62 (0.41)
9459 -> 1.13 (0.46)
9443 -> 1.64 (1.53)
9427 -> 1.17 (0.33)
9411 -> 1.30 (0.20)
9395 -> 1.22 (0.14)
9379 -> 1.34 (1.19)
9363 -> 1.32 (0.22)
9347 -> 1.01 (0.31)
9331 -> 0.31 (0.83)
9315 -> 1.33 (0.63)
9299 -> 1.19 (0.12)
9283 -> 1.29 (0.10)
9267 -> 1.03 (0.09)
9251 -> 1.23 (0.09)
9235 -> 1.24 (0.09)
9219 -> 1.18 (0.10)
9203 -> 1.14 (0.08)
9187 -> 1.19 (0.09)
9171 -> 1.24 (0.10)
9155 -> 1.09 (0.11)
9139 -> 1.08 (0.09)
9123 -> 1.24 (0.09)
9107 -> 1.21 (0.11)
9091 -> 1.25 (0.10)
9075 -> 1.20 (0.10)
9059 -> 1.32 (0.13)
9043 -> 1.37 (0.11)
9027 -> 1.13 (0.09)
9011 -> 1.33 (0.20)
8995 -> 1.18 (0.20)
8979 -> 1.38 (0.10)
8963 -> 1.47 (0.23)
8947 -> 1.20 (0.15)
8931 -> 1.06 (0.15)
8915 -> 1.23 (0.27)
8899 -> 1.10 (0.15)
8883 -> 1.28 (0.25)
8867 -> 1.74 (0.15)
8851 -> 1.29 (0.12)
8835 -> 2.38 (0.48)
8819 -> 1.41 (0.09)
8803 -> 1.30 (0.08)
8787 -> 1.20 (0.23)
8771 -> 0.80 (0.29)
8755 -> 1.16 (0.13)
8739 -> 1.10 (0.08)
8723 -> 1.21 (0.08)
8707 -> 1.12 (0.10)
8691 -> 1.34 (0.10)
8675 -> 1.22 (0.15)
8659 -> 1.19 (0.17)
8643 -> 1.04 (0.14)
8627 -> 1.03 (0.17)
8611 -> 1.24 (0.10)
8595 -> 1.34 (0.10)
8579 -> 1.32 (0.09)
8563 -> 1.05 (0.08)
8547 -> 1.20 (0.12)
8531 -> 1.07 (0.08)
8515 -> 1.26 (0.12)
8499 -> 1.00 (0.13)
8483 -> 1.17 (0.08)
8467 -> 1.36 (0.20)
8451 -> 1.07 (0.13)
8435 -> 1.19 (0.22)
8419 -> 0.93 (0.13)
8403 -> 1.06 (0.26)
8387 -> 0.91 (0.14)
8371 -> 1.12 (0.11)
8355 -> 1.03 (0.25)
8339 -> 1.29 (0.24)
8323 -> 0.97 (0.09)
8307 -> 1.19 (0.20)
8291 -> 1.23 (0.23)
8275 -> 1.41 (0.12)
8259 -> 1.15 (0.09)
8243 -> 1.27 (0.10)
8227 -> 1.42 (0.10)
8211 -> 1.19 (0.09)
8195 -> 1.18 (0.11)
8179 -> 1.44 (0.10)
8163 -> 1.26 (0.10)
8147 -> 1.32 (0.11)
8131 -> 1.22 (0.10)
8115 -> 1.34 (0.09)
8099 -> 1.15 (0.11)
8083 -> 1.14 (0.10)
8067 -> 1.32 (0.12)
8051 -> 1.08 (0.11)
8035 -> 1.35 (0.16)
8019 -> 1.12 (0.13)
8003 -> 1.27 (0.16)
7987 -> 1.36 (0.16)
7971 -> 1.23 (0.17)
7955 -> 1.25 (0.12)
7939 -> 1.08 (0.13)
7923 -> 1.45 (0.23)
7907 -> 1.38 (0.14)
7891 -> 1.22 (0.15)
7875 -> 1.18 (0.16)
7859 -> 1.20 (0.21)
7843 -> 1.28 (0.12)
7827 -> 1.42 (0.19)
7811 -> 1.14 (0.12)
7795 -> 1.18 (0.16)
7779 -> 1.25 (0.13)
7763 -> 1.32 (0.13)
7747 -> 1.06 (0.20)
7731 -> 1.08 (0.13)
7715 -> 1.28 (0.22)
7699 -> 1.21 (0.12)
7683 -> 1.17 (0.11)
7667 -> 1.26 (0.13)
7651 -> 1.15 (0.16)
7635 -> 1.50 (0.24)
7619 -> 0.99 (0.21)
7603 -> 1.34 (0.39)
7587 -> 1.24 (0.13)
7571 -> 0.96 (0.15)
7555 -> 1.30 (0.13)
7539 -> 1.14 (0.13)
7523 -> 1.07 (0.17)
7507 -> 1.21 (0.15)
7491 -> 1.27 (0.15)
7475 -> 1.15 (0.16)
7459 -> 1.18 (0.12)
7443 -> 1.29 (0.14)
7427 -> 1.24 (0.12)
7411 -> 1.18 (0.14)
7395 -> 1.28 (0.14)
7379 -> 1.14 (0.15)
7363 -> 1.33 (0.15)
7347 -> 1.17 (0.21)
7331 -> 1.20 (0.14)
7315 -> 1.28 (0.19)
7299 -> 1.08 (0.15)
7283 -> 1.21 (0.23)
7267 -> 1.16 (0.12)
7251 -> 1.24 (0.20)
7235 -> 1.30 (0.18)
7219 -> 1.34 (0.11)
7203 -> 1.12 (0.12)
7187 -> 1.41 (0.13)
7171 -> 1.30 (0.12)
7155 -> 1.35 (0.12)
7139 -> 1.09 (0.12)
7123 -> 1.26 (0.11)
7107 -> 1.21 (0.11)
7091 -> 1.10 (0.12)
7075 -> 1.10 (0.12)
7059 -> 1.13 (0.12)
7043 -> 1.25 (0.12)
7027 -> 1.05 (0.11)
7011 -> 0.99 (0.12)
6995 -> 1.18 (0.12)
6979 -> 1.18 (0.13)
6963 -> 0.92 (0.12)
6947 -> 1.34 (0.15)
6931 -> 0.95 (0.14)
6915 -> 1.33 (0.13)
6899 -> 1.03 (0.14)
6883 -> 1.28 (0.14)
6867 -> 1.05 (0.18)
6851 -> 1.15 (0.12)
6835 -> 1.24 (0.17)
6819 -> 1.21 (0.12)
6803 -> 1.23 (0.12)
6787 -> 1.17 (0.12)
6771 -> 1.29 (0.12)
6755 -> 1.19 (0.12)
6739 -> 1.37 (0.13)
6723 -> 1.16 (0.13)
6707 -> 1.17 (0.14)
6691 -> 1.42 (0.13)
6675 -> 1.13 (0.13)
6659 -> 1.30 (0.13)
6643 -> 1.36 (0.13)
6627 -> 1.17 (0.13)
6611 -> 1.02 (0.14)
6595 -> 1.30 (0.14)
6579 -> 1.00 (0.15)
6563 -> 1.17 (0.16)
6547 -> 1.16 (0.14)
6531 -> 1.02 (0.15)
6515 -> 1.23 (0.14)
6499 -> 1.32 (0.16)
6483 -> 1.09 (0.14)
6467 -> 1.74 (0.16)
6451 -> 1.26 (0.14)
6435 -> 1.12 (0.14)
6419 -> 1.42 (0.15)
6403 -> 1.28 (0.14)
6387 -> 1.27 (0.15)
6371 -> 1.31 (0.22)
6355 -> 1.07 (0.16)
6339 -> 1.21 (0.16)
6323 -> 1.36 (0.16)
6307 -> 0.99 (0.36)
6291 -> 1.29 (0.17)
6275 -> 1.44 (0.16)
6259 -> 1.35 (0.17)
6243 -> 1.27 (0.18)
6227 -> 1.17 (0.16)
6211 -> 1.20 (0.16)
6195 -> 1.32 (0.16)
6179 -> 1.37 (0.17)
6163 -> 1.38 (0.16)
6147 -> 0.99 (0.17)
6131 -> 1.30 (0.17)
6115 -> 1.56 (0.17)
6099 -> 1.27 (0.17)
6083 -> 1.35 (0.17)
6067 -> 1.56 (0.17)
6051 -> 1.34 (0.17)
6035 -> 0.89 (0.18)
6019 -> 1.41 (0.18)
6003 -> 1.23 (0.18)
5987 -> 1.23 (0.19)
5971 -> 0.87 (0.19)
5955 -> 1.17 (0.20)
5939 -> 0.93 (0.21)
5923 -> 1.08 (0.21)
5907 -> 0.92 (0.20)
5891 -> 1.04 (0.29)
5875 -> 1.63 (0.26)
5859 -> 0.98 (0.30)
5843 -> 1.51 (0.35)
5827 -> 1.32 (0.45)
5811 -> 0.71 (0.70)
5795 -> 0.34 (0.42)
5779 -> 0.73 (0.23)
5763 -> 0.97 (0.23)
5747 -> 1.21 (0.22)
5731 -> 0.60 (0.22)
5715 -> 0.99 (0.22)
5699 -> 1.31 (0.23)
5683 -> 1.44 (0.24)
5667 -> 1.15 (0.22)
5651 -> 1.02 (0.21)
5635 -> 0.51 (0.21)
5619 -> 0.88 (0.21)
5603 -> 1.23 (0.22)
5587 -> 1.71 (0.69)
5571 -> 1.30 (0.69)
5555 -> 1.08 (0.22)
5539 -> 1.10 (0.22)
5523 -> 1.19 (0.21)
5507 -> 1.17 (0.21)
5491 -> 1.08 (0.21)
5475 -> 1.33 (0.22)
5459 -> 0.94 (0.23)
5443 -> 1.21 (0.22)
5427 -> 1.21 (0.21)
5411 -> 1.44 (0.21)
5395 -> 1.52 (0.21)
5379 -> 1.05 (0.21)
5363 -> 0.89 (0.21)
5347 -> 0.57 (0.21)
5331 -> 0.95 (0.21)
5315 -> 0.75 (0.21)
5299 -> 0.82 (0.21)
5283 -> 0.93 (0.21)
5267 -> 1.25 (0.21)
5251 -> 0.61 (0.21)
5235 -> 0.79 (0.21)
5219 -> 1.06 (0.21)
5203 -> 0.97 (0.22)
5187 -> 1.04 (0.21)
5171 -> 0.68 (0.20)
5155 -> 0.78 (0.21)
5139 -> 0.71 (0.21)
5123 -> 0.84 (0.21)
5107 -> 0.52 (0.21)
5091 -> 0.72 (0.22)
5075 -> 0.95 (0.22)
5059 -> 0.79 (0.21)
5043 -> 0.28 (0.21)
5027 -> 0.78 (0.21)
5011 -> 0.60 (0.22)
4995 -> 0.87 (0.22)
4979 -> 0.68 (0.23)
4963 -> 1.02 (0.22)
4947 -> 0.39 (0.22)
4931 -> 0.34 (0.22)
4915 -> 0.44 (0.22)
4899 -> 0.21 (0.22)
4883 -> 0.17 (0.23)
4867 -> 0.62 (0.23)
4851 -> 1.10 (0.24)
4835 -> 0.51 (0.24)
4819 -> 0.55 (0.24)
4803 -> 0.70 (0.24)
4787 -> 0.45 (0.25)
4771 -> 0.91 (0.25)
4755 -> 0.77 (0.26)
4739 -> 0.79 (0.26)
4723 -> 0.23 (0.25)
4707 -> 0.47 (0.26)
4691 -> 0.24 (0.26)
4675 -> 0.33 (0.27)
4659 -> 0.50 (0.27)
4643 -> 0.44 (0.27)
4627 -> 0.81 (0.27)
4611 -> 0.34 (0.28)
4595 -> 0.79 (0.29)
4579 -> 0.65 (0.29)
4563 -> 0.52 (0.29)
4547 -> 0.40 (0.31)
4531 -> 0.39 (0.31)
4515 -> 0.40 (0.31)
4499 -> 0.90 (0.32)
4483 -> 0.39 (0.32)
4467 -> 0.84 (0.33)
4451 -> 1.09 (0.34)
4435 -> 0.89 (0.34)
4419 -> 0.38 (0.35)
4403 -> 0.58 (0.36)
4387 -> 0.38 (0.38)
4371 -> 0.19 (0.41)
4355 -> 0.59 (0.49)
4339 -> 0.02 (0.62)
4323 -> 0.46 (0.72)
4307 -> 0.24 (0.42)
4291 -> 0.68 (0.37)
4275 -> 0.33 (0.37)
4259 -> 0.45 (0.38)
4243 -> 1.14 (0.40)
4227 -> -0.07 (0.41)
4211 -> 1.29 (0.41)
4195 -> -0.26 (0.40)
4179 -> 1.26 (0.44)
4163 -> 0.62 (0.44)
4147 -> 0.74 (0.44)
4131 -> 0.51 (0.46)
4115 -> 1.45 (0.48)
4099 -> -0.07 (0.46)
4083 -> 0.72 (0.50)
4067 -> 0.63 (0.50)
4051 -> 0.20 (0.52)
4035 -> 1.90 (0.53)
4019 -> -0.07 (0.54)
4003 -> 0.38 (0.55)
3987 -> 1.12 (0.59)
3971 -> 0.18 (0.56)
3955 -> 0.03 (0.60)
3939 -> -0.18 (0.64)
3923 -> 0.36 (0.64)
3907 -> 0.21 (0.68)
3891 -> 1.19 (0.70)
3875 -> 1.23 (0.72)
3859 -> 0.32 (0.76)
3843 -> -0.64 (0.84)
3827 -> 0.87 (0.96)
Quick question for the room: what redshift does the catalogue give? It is 0.35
